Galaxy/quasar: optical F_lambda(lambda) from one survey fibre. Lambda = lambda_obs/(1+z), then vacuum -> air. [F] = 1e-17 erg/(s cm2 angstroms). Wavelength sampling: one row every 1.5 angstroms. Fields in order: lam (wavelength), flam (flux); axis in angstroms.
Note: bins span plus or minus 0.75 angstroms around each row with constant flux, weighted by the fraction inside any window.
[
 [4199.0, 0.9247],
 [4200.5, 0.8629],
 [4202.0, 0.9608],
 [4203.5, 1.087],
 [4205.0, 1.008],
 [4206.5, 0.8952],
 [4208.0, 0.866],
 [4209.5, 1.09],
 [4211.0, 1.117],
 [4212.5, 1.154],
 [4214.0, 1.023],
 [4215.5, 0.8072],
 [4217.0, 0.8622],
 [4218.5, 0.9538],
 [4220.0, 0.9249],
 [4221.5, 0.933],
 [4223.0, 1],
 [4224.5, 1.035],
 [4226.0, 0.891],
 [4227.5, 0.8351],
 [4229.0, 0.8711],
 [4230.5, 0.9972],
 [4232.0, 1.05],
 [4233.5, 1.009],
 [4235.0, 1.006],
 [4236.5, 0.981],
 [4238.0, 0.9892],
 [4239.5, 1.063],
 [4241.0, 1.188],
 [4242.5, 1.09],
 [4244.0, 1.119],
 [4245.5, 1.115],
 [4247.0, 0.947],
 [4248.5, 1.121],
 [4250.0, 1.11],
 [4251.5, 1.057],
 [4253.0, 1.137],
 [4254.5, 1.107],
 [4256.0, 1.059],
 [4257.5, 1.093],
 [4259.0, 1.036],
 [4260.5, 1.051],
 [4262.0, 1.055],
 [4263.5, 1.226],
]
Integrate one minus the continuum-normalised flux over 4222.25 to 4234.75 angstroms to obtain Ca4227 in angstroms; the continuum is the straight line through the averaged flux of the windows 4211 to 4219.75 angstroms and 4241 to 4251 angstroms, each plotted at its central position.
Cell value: 0.7 angstroms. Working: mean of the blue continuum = 0.971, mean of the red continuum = 1.09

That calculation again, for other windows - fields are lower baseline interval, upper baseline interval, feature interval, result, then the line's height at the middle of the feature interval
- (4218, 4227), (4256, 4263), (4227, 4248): -0.5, 0.998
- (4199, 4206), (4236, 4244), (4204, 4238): 1.6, 1.02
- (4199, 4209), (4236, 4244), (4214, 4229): 1.3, 1.01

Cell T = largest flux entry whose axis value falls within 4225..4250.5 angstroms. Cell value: 1.188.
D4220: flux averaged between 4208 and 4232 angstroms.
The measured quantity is 0.966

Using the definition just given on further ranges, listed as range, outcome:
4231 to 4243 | 1.05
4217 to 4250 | 1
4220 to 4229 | 0.932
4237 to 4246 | 1.09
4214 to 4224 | 0.925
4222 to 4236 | 0.966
